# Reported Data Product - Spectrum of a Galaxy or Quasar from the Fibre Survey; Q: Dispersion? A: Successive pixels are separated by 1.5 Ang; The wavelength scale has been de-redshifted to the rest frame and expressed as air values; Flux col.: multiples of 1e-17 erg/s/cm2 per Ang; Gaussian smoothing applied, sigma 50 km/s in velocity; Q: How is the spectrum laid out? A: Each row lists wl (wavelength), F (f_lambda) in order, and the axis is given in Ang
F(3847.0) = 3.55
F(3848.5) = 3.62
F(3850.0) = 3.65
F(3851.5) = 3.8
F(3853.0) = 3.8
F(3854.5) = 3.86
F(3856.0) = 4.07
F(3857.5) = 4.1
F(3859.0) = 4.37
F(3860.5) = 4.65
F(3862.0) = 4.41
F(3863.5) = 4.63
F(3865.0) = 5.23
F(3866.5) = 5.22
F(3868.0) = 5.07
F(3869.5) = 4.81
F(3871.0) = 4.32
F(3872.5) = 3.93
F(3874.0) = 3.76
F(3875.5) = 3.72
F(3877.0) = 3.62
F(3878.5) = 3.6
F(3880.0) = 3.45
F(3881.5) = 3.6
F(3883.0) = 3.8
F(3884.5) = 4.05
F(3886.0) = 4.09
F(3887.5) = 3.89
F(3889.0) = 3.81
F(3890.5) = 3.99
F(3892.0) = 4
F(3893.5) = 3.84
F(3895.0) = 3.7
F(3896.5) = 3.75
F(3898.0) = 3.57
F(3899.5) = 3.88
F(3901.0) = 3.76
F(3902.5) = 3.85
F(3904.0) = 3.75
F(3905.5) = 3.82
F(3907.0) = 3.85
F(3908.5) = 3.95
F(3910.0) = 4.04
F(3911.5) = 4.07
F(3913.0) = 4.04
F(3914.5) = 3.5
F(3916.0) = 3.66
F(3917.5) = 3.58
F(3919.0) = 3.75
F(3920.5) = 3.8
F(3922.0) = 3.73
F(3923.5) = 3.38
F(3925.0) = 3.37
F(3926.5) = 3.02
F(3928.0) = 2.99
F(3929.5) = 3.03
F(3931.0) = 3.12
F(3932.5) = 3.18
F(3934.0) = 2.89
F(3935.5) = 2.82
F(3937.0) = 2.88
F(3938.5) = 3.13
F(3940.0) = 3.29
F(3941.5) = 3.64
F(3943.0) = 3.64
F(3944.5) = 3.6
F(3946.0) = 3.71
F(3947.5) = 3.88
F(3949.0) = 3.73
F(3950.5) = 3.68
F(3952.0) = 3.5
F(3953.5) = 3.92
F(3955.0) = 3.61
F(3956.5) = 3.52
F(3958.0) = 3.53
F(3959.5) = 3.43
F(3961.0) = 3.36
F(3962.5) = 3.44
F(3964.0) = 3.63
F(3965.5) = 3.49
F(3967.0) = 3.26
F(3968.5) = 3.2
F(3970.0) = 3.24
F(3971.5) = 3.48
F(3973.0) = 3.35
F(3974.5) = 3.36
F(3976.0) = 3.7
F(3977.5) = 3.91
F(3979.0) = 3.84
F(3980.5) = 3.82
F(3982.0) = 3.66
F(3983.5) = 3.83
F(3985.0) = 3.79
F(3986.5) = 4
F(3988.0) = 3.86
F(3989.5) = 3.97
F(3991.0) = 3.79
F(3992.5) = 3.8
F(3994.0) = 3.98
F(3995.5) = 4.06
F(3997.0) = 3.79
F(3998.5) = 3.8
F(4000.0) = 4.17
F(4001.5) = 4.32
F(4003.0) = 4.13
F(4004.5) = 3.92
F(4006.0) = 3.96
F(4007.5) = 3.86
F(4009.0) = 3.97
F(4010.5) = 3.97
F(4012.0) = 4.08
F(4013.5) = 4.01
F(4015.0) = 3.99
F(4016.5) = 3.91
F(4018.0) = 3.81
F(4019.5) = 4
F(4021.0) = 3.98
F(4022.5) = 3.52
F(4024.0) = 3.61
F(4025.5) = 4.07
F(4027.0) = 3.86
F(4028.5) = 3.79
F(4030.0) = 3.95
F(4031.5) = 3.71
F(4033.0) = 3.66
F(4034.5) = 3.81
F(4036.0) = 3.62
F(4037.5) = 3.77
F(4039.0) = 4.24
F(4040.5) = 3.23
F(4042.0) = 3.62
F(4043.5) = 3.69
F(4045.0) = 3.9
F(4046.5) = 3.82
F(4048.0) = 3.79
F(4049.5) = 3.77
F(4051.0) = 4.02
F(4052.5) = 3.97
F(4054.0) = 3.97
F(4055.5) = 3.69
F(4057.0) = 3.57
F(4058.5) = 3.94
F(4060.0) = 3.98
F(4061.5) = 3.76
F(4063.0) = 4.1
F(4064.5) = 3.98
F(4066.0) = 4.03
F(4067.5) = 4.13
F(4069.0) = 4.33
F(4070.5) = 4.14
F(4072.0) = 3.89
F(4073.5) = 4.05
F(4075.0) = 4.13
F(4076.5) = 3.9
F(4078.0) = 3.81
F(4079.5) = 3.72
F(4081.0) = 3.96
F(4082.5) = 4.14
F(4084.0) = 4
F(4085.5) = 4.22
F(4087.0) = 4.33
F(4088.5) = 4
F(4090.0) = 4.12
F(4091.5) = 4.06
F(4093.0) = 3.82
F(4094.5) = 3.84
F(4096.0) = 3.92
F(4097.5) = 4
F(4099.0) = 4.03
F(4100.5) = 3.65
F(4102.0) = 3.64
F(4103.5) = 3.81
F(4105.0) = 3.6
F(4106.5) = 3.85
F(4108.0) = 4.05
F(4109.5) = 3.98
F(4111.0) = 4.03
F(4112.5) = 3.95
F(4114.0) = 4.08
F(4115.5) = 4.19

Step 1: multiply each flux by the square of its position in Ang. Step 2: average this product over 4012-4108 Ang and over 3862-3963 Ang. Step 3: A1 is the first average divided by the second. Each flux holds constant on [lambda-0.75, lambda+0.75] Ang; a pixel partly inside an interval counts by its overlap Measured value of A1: 1.12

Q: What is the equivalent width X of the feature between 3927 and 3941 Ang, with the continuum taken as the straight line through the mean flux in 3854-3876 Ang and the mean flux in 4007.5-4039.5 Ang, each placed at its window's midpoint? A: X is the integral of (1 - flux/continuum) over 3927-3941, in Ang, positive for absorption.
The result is 3.80 Ang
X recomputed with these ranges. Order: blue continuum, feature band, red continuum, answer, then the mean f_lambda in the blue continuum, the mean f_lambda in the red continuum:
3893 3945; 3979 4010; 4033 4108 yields -1.68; 3.54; 3.9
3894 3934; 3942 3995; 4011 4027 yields 1.60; 3.61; 3.9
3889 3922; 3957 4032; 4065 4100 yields 2.70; 3.81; 4.02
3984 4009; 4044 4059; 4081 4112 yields 0.43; 3.95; 3.95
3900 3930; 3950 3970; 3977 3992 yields 1.50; 3.65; 3.85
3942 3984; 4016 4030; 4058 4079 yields -0.07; 3.58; 4.01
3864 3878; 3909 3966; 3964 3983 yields 5.09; 4.4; 3.53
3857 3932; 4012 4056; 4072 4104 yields 1.30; 3.9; 3.96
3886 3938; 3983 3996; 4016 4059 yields -0.60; 3.6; 3.8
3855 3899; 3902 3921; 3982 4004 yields 1.10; 4.1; 3.94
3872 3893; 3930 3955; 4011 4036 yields 2.69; 3.81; 3.85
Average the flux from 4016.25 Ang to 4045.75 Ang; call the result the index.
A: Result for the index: 3.79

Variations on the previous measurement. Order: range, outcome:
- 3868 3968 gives 3.65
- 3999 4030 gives 3.95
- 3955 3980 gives 3.49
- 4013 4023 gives 3.89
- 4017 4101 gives 3.9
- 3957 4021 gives 3.77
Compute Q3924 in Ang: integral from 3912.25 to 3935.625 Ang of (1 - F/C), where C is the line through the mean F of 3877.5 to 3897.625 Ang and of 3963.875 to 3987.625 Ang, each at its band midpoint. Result 2.1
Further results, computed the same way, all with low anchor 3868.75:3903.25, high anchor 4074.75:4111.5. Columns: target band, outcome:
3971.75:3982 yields 0.6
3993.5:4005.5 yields -0.4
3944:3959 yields 0.9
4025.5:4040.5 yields 0.4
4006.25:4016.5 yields -0.2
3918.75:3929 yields 1.2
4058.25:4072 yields -0.4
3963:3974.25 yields 1.5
